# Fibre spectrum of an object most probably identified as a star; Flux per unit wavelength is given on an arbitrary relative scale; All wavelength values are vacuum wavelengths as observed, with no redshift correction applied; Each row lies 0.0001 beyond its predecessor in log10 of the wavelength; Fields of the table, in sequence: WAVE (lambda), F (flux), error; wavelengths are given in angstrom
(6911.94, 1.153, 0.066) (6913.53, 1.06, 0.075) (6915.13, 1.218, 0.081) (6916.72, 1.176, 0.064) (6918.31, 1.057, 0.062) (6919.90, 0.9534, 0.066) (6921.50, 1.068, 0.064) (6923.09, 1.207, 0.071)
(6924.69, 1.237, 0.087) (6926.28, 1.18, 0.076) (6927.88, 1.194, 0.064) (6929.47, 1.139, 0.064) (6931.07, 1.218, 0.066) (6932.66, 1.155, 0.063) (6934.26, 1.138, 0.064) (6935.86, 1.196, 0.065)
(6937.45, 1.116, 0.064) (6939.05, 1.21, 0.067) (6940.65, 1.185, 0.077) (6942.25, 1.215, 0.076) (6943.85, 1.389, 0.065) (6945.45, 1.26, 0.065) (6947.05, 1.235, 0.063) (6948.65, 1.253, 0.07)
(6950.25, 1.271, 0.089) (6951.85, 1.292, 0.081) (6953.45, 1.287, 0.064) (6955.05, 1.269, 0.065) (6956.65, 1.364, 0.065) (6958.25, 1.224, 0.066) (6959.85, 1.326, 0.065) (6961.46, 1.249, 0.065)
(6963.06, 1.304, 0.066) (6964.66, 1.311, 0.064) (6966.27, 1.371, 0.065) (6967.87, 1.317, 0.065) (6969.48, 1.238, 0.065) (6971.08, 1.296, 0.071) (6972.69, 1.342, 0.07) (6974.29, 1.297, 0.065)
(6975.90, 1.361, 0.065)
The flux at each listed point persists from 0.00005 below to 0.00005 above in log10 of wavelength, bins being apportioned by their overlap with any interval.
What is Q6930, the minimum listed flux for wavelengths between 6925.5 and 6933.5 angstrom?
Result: 1.139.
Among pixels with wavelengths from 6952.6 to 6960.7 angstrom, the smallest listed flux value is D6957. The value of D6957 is 1.224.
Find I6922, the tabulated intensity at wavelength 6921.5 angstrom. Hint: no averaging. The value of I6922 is 1.068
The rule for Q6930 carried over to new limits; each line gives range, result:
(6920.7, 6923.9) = 1.068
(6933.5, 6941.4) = 1.116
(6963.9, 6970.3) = 1.238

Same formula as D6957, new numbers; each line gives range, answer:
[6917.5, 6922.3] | 0.9534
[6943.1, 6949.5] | 1.235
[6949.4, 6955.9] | 1.269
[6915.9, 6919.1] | 1.057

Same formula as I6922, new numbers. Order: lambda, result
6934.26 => 1.138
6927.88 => 1.194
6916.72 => 1.176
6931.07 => 1.218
